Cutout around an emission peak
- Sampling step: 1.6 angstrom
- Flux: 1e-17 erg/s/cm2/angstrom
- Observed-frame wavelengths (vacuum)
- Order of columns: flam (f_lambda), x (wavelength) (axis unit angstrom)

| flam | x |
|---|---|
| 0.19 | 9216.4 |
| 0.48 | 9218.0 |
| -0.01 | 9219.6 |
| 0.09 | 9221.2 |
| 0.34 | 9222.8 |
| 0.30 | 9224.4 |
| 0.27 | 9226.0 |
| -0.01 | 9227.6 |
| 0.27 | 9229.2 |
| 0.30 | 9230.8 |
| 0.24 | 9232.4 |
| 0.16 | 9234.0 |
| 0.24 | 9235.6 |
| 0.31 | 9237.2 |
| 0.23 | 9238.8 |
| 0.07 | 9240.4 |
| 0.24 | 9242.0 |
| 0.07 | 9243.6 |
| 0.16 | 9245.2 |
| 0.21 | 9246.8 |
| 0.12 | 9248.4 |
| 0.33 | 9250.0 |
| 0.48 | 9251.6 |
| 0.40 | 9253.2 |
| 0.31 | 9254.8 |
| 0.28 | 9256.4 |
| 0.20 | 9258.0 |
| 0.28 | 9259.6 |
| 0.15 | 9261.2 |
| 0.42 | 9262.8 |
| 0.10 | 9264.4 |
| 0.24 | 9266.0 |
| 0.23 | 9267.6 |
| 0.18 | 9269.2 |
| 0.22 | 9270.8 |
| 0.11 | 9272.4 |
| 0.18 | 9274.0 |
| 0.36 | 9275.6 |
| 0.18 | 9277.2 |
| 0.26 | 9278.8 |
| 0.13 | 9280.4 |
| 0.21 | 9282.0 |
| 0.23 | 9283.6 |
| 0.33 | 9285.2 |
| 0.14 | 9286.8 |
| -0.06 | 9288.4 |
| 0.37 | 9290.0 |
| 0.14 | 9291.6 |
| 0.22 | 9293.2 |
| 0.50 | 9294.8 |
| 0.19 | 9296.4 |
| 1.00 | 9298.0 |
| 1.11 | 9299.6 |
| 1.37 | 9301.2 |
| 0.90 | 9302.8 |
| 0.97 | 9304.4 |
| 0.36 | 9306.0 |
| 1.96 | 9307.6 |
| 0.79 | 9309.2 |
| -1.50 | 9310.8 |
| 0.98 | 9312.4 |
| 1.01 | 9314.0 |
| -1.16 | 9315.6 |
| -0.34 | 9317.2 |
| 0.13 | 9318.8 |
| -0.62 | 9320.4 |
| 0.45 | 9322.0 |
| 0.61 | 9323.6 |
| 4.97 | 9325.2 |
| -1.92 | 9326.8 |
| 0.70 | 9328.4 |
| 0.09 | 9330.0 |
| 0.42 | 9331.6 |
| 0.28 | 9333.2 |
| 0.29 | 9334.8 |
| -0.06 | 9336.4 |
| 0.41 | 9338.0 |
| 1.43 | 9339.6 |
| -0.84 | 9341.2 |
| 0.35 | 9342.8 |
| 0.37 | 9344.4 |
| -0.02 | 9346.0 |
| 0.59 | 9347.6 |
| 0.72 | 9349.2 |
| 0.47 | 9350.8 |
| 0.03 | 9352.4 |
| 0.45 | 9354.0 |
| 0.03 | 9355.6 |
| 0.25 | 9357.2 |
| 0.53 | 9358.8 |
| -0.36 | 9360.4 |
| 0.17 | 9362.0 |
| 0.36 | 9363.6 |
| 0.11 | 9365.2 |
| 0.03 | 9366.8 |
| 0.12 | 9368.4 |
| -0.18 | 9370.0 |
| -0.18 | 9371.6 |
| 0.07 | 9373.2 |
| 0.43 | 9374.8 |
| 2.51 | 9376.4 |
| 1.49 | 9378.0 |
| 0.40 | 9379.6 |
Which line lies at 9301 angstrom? H-beta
